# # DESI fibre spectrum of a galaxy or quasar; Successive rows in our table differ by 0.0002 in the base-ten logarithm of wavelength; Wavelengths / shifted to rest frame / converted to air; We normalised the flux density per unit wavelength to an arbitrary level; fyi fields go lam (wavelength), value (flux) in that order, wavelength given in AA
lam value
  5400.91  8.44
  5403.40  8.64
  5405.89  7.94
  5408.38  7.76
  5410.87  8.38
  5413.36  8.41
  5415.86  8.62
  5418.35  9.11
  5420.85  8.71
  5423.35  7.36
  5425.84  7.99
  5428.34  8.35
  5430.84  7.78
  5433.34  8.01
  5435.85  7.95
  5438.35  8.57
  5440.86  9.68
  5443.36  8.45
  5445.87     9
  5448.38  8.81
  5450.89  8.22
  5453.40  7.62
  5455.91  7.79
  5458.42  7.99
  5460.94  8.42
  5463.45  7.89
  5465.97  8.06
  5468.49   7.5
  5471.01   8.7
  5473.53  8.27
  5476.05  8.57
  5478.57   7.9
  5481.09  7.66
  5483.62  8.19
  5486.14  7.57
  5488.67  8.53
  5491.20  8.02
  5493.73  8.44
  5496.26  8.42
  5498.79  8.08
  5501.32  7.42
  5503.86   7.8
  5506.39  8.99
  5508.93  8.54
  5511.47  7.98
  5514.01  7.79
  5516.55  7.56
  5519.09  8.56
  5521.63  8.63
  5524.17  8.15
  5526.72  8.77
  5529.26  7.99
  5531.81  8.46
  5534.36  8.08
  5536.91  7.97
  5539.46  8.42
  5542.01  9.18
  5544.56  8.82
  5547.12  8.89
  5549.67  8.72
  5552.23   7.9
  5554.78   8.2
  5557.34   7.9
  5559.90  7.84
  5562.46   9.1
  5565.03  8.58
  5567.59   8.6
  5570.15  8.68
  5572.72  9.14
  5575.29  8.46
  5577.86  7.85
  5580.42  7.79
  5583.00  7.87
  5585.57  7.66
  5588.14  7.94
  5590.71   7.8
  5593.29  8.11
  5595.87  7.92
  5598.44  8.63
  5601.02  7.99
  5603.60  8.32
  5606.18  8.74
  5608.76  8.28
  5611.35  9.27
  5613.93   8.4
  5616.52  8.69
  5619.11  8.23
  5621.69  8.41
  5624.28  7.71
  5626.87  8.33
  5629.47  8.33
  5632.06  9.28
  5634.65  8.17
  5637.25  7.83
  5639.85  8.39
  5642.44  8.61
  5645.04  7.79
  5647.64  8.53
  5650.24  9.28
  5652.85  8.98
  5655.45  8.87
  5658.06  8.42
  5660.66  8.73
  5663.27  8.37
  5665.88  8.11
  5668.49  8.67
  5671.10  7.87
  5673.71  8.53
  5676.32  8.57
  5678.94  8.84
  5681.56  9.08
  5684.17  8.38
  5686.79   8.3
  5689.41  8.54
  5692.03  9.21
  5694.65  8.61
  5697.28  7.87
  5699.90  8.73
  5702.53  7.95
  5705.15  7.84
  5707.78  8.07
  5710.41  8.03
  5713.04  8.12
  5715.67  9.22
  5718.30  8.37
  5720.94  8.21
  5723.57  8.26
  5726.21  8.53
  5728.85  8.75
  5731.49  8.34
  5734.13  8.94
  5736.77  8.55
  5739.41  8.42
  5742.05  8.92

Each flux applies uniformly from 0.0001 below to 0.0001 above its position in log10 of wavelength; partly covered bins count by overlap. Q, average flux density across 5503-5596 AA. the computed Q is 8.29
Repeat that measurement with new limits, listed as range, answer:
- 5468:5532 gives 8.18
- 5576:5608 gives 8.07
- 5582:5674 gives 8.36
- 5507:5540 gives 8.23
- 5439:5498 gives 8.25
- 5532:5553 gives 8.51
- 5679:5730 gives 8.43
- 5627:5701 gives 8.53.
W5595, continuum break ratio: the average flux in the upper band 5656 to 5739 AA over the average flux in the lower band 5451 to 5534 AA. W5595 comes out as 1.0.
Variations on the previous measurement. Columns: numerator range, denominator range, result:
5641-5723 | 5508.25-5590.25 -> 1.02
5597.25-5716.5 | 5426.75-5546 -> 1.03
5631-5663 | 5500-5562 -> 1.03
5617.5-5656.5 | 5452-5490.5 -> 1.05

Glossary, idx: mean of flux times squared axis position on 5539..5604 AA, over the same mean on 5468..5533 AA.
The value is 1.04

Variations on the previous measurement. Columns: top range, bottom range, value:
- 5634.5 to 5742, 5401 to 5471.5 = 1.12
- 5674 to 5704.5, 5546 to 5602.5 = 1.08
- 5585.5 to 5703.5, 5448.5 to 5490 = 1.11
